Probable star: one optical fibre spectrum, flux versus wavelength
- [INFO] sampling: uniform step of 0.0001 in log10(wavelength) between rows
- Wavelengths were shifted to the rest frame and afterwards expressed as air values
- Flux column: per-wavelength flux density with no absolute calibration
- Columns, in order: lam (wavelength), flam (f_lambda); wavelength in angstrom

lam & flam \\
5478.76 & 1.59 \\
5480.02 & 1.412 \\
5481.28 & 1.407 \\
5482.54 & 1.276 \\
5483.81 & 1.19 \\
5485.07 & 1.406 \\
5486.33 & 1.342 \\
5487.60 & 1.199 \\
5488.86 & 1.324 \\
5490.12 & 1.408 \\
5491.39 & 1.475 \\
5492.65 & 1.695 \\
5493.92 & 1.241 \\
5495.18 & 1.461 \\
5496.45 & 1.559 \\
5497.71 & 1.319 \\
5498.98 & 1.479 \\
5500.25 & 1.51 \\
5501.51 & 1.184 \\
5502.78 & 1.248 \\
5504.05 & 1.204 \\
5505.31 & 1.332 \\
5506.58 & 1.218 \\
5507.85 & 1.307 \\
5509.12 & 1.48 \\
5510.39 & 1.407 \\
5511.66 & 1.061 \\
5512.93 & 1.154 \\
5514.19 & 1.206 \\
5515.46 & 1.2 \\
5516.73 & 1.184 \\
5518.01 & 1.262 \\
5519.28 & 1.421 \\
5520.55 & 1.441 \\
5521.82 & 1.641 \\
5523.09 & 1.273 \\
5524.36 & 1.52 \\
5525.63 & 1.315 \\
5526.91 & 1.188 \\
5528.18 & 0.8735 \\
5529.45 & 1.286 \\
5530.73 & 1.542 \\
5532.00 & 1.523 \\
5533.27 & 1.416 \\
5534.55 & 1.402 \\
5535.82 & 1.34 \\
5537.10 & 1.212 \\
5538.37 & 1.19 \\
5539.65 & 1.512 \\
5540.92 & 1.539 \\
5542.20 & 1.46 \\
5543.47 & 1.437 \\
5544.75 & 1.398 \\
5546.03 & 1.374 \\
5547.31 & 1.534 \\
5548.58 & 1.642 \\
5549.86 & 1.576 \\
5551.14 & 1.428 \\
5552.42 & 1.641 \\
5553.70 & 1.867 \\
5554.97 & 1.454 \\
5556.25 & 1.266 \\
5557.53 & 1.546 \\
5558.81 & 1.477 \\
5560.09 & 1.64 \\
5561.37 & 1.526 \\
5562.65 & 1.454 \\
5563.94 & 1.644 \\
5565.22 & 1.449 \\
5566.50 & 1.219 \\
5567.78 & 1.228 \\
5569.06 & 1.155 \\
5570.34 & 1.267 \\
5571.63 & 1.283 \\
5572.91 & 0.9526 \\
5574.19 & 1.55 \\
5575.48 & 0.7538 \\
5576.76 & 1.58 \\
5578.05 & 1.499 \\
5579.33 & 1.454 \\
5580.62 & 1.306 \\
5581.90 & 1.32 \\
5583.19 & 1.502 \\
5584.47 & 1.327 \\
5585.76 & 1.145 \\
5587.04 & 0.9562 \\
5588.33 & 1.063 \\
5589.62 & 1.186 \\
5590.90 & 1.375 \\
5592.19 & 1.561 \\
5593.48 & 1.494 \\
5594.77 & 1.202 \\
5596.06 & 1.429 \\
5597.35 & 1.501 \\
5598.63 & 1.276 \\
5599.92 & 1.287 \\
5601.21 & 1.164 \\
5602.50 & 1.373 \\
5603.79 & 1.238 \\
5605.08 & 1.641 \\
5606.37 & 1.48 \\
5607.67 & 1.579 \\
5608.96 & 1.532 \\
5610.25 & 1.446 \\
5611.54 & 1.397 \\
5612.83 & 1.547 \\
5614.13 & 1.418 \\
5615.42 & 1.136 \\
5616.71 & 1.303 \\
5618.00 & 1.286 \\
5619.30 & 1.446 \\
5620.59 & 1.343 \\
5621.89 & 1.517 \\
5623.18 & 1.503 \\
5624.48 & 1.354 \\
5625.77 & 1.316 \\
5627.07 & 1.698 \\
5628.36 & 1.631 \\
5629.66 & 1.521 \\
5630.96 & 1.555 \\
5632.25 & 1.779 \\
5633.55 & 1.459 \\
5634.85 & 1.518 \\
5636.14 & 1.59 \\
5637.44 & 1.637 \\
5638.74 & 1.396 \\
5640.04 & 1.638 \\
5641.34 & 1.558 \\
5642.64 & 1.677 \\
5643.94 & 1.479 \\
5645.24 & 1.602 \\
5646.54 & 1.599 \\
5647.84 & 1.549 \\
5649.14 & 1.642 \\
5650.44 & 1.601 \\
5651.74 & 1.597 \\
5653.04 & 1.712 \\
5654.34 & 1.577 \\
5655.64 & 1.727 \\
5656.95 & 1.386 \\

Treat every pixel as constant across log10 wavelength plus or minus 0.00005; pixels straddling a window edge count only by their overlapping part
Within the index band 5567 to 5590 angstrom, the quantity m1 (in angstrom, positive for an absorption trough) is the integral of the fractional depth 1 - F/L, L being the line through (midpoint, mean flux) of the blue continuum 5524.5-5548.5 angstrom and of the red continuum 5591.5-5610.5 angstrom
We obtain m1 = 2.4 angstrom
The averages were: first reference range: 1.37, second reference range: 1.41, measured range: 1.25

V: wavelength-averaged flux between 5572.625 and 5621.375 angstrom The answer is 1.35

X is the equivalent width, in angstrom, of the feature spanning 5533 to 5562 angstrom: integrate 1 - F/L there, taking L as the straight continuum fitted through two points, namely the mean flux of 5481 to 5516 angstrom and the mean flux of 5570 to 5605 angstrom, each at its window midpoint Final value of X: -3.5 angstrom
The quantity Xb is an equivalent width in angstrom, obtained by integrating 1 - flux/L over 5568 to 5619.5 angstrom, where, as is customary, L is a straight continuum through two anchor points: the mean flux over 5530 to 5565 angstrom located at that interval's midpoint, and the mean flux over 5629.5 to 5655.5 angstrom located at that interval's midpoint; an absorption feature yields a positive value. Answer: 6.7 angstrom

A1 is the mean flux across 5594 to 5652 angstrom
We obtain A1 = 1.48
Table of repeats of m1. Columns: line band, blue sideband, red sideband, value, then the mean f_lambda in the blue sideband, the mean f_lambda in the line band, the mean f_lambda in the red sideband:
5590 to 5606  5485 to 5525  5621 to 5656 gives 1.33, 1.35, 1.38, 1.57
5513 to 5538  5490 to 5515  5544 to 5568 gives 1.54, 1.35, 1.32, 1.5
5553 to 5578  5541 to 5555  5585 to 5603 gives 0.92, 1.53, 1.39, 1.29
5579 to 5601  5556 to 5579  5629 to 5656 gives 1.83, 1.36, 1.31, 1.59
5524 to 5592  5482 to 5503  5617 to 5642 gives 3.04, 1.37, 1.37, 1.51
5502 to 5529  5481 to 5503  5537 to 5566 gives 2.65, 1.38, 1.28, 1.49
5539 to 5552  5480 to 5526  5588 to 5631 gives -1.17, 1.34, 1.49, 1.41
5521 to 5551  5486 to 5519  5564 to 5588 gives -2.19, 1.33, 1.4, 1.28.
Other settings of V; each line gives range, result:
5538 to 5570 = 1.47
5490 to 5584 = 1.38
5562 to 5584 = 1.33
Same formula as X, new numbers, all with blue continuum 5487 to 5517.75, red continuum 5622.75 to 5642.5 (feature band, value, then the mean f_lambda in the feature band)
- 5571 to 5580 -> 0.96 angstrom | 1.3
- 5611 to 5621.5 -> 1.08 angstrom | 1.36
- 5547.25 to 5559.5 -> -1.14 angstrom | 1.54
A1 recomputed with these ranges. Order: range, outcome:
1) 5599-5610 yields 1.41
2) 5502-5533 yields 1.3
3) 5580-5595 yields 1.29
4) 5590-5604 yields 1.36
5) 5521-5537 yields 1.36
